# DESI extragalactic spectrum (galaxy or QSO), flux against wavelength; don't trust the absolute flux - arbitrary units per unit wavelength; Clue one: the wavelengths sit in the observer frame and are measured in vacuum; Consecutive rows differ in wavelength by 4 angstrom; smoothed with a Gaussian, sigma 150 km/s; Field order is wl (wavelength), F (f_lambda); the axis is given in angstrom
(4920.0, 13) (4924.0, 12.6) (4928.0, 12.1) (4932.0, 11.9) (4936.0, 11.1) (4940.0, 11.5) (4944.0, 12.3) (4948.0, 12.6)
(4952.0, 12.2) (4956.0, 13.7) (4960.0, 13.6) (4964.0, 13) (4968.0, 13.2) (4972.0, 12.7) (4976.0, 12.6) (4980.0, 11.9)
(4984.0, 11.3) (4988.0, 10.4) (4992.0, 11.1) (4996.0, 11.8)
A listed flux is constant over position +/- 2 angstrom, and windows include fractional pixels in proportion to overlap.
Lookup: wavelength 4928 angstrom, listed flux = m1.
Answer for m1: 12.1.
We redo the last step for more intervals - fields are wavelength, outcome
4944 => 12.3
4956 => 13.7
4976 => 12.6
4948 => 12.6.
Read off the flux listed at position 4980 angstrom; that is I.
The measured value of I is 11.9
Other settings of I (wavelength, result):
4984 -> 11.3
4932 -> 11.9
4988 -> 10.4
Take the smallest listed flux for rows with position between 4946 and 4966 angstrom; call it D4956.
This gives 12.2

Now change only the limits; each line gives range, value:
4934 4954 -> 11.1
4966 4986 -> 11.3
